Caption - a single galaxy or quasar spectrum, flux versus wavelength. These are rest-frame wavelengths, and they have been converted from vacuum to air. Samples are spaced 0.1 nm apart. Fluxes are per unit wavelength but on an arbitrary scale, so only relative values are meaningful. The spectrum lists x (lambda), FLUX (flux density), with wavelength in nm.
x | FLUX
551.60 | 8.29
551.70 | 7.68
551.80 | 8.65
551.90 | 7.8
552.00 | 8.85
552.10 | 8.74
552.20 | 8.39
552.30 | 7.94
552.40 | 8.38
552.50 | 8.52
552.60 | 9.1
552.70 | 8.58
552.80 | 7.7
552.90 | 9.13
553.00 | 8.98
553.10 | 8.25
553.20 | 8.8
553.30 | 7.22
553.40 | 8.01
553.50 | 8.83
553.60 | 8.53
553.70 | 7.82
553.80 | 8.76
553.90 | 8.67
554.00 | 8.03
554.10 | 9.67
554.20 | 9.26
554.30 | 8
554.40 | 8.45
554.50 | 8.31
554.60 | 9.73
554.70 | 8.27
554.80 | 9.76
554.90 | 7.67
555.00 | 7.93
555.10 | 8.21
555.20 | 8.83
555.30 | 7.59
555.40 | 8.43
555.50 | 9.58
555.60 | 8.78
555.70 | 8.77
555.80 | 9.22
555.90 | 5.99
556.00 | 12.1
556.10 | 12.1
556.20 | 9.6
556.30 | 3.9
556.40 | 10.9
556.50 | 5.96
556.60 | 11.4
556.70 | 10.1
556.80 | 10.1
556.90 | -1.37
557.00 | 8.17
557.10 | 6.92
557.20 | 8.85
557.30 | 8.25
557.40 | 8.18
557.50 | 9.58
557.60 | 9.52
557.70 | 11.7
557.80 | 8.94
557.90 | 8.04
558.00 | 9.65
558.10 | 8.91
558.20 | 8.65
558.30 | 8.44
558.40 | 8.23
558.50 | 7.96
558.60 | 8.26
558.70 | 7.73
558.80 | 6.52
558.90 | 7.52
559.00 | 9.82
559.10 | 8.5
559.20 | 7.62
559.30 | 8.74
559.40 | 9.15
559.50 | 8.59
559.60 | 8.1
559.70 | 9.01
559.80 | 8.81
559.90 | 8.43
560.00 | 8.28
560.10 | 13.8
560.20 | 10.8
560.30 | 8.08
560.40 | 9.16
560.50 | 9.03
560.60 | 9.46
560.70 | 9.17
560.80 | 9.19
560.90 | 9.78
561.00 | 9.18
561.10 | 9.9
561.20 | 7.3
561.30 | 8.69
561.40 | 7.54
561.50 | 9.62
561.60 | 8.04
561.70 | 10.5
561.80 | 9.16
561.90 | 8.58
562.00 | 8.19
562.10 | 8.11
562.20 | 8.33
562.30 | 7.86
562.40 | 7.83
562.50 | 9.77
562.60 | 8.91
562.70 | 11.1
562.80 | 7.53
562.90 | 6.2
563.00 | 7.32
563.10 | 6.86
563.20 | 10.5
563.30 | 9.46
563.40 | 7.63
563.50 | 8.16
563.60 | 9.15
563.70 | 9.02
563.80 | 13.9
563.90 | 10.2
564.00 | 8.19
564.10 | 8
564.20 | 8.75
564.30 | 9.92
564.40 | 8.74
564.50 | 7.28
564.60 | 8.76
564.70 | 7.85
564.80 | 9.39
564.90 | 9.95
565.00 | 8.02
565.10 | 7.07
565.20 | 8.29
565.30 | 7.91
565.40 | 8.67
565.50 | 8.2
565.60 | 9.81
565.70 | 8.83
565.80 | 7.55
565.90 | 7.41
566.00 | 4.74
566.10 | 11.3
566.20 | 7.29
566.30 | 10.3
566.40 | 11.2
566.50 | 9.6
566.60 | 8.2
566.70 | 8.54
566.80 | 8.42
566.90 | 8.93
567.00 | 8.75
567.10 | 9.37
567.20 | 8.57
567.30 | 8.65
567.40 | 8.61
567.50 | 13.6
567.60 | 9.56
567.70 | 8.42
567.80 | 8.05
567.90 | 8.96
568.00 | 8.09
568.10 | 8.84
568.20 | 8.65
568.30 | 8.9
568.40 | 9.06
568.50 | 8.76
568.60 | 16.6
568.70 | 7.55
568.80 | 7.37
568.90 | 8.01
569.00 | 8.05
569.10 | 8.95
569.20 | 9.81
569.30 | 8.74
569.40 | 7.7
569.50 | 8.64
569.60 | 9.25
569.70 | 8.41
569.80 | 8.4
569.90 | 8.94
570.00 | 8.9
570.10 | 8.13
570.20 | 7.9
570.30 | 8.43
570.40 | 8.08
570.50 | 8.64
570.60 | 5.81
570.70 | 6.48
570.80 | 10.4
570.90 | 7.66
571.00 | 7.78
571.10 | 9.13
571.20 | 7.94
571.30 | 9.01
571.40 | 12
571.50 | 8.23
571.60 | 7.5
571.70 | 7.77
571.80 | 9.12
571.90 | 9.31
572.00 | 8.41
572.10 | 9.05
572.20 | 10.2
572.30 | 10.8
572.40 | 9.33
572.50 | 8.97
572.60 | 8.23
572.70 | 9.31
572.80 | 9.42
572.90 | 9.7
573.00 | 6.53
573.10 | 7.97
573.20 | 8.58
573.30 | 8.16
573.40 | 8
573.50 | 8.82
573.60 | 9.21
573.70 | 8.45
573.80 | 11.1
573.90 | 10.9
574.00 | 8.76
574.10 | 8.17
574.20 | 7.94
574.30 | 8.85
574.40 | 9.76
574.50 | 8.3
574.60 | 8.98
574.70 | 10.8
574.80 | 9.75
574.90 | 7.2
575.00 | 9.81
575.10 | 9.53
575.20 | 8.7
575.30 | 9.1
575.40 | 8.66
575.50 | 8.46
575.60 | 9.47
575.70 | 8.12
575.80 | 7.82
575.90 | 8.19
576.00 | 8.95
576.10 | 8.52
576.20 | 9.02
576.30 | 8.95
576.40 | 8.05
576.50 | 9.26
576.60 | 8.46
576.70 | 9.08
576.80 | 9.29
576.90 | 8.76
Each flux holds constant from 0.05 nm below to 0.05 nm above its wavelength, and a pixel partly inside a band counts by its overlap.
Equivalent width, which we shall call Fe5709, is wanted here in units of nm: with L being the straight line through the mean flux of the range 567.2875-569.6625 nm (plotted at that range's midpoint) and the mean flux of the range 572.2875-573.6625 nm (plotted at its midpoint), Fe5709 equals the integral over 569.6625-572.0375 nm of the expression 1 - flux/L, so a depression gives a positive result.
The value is 0.13 nm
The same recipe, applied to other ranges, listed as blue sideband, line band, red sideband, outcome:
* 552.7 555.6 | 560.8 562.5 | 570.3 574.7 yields -0.02 nm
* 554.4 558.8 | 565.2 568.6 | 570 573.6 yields -0.14 nm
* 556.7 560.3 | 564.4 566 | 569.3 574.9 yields 0.08 nm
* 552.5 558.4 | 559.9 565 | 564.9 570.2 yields -0.14 nm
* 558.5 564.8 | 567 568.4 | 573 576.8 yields -0.04 nm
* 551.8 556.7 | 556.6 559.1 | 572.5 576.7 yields 0.09 nm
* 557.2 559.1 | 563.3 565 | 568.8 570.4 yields -0.09 nm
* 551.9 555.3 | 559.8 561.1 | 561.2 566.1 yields -0.15 nm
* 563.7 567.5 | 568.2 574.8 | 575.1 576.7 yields -0.06 nm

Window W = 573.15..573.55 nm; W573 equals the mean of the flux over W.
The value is 8.39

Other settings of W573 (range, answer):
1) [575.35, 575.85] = 8.51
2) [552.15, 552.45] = 8.24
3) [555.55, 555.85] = 8.92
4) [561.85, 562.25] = 8.3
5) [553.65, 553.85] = 8.29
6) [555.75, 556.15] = 9.85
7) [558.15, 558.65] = 8.31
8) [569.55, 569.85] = 8.69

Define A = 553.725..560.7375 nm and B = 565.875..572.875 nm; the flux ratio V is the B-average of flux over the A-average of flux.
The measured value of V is 1.0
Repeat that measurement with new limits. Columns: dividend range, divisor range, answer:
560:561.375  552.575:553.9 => 1.12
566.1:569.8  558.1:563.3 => 1.04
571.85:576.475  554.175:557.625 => 1.05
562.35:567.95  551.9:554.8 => 1.03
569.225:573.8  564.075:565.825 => 1.01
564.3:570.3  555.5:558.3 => 1.02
